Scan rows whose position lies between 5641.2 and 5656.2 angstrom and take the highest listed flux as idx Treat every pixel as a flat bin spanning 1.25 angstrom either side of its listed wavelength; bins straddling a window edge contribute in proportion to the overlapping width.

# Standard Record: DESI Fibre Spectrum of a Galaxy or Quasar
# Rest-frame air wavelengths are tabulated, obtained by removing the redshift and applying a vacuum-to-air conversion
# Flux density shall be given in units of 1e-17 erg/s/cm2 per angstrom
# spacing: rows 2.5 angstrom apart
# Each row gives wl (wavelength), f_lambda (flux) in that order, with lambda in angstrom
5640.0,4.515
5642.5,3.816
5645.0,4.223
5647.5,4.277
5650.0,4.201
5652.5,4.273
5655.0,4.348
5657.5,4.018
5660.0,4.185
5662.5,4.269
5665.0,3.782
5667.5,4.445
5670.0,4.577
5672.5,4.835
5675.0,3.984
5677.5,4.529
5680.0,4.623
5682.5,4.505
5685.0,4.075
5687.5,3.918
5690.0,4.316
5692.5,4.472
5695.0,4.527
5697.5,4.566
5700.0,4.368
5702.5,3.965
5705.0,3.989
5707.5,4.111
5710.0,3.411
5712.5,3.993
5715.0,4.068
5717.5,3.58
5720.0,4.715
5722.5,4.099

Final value 4.348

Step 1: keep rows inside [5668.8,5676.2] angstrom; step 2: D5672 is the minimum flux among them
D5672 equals 3.984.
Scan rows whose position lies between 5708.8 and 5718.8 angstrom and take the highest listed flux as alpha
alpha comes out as 4.068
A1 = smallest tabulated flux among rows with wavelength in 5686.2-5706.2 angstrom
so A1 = 3.918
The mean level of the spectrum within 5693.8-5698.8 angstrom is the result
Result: 4.54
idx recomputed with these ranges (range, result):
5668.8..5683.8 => 4.835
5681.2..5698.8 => 4.566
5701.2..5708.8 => 4.111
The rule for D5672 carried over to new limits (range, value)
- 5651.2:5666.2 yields 3.782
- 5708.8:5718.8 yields 3.411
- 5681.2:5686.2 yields 4.075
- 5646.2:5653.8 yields 4.201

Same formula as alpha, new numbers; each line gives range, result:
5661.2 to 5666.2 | 4.269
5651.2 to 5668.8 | 4.445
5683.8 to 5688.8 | 4.075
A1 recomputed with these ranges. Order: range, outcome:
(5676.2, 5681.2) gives 4.529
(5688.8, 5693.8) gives 4.316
